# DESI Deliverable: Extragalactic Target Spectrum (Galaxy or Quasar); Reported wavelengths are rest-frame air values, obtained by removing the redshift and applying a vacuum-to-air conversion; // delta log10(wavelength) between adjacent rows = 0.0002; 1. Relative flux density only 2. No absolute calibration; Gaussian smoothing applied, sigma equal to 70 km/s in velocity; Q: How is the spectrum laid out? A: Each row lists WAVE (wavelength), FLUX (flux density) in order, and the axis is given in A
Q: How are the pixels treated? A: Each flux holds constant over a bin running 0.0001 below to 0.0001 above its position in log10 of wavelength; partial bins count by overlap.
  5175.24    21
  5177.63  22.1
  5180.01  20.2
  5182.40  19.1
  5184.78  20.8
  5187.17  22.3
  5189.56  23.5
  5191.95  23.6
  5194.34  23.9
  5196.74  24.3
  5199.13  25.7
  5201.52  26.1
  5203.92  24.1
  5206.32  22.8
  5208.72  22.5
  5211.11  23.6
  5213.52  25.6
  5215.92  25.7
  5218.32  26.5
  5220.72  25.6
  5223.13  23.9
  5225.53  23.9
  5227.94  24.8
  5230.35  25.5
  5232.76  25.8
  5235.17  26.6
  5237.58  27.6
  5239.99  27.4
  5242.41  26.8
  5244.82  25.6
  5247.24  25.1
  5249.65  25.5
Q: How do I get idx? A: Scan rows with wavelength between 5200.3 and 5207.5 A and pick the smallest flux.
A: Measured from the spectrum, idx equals 22.8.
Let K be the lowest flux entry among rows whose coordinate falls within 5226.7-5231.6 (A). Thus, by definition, 24.8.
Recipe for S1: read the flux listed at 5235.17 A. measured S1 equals 26.6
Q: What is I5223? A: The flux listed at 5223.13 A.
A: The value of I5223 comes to 23.9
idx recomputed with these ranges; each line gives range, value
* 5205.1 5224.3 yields 22.5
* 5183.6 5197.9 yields 20.8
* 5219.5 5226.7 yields 23.9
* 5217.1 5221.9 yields 25.6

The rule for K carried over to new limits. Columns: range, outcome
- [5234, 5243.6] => 26.6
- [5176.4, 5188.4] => 19.1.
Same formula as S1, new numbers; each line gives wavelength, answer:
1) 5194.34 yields 23.9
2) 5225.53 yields 23.9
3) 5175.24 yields 21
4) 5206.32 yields 22.8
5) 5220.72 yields 25.6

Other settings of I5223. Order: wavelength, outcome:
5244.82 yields 25.6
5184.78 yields 20.8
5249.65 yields 25.5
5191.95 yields 23.6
